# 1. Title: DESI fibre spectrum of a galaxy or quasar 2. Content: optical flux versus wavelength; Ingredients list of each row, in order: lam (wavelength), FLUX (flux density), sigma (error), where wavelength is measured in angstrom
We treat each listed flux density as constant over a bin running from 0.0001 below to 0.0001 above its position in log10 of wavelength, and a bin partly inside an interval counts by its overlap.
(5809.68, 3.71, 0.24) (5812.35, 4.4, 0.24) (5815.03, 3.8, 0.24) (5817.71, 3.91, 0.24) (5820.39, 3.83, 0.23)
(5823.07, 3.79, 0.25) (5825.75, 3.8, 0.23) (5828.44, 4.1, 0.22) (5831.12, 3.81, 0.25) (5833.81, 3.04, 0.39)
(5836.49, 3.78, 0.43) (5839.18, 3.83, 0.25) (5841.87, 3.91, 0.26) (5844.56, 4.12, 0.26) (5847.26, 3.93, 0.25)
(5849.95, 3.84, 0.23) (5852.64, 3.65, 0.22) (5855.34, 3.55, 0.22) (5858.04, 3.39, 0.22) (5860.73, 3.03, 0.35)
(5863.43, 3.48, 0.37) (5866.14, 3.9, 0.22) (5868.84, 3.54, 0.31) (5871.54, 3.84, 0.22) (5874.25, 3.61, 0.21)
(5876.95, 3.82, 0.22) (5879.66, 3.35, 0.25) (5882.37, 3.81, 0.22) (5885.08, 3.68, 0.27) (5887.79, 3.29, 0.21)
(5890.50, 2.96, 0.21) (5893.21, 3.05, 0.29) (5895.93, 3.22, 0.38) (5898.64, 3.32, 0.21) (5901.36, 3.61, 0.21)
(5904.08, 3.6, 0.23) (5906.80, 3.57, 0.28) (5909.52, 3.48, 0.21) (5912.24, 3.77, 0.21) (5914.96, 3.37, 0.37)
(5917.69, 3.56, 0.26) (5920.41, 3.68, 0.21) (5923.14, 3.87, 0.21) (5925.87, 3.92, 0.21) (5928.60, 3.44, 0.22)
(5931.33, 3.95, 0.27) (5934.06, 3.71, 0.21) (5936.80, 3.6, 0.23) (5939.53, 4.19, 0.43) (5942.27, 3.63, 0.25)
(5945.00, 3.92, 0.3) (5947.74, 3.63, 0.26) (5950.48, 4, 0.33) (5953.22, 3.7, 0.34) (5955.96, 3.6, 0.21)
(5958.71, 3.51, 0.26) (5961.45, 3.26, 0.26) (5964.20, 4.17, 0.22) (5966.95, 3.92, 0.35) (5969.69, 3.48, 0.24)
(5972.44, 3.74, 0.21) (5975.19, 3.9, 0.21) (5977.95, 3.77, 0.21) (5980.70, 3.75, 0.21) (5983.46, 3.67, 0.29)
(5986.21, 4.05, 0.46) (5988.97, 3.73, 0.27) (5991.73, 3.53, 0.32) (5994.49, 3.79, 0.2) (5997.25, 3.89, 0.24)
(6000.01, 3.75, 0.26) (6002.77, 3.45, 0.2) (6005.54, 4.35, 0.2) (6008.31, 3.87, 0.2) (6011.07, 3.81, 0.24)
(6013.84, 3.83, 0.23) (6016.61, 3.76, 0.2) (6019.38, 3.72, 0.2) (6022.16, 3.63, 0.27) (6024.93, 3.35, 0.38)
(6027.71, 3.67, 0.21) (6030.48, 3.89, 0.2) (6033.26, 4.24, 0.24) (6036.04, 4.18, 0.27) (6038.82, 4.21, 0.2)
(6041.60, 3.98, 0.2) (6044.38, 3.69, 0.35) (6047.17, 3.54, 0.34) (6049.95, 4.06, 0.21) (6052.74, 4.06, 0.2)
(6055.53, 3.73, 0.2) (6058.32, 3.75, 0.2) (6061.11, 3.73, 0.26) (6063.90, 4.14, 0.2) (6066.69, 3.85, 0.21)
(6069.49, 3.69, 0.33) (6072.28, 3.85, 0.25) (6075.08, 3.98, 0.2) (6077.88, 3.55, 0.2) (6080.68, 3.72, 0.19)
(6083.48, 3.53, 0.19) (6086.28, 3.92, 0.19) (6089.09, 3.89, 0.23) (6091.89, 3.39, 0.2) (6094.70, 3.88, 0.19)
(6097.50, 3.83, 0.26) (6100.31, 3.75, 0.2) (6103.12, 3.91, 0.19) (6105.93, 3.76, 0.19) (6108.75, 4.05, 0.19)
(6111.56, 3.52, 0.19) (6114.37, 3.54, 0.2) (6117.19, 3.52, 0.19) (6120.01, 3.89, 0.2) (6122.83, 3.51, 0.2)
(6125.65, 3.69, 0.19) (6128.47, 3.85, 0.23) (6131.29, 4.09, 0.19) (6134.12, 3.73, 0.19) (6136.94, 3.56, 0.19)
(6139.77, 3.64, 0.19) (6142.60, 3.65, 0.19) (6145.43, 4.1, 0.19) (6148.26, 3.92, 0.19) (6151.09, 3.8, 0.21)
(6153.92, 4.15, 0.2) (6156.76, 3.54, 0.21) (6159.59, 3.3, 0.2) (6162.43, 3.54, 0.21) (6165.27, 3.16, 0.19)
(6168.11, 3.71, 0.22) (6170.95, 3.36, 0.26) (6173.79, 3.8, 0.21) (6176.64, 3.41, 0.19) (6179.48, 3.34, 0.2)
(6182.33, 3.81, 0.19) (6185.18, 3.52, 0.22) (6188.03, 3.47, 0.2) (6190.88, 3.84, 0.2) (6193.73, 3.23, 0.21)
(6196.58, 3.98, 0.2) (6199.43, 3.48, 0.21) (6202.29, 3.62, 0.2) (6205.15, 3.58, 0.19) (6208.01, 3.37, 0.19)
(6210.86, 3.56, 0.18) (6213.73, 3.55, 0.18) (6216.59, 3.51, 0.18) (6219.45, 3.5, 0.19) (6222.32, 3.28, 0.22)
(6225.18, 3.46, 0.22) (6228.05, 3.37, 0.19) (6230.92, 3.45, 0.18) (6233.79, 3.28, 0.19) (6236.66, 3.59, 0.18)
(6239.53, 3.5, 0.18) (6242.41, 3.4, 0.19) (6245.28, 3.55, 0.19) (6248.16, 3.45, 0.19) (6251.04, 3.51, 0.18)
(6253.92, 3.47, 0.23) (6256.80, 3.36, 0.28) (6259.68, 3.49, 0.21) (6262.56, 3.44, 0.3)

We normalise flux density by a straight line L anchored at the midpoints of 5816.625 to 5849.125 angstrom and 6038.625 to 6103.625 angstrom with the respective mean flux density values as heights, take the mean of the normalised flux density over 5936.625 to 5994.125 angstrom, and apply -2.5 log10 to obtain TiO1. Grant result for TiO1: 0.017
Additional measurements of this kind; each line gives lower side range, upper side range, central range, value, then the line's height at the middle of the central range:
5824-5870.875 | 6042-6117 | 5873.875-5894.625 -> 0.08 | 3.71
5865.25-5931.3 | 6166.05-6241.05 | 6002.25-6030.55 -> -0.06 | 3.54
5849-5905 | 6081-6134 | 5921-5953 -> -0.07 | 3.56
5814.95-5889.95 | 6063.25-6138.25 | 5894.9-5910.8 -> 0.07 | 3.7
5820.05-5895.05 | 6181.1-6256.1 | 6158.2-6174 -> 0.02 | 3.53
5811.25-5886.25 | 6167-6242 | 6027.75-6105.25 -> -0.07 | 3.6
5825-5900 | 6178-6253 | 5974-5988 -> -0.08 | 3.56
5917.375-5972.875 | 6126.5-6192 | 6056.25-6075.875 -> -0.04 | 3.7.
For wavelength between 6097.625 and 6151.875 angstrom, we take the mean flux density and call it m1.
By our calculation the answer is 3.76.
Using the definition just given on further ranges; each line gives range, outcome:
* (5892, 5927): 3.54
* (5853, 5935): 3.55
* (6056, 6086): 3.78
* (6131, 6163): 3.75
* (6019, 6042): 3.88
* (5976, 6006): 3.78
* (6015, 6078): 3.84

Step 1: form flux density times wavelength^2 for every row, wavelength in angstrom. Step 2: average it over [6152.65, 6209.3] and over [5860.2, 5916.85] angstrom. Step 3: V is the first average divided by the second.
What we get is 1.12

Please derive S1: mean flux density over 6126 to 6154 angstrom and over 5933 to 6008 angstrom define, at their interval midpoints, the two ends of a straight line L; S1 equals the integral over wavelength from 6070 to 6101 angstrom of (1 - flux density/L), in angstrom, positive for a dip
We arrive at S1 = 0.5 angstrom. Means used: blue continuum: 3.77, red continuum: 3.83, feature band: 3.75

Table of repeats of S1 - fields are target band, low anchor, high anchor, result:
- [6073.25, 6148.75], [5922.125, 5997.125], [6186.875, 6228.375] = -2.9 angstrom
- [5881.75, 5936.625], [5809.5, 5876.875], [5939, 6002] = 3.1 angstrom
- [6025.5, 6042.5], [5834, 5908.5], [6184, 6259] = -2.2 angstrom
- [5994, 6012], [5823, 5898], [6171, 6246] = -1.4 angstrom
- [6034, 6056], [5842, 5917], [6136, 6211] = -2.2 angstrom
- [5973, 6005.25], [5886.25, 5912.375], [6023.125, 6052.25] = -0.6 angstrom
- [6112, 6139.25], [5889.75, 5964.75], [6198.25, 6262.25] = -1.4 angstrom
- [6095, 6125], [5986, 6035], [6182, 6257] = -0.6 angstrom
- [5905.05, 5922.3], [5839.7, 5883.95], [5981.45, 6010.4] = 0.7 angstrom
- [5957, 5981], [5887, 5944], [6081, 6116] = -0.7 angstrom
